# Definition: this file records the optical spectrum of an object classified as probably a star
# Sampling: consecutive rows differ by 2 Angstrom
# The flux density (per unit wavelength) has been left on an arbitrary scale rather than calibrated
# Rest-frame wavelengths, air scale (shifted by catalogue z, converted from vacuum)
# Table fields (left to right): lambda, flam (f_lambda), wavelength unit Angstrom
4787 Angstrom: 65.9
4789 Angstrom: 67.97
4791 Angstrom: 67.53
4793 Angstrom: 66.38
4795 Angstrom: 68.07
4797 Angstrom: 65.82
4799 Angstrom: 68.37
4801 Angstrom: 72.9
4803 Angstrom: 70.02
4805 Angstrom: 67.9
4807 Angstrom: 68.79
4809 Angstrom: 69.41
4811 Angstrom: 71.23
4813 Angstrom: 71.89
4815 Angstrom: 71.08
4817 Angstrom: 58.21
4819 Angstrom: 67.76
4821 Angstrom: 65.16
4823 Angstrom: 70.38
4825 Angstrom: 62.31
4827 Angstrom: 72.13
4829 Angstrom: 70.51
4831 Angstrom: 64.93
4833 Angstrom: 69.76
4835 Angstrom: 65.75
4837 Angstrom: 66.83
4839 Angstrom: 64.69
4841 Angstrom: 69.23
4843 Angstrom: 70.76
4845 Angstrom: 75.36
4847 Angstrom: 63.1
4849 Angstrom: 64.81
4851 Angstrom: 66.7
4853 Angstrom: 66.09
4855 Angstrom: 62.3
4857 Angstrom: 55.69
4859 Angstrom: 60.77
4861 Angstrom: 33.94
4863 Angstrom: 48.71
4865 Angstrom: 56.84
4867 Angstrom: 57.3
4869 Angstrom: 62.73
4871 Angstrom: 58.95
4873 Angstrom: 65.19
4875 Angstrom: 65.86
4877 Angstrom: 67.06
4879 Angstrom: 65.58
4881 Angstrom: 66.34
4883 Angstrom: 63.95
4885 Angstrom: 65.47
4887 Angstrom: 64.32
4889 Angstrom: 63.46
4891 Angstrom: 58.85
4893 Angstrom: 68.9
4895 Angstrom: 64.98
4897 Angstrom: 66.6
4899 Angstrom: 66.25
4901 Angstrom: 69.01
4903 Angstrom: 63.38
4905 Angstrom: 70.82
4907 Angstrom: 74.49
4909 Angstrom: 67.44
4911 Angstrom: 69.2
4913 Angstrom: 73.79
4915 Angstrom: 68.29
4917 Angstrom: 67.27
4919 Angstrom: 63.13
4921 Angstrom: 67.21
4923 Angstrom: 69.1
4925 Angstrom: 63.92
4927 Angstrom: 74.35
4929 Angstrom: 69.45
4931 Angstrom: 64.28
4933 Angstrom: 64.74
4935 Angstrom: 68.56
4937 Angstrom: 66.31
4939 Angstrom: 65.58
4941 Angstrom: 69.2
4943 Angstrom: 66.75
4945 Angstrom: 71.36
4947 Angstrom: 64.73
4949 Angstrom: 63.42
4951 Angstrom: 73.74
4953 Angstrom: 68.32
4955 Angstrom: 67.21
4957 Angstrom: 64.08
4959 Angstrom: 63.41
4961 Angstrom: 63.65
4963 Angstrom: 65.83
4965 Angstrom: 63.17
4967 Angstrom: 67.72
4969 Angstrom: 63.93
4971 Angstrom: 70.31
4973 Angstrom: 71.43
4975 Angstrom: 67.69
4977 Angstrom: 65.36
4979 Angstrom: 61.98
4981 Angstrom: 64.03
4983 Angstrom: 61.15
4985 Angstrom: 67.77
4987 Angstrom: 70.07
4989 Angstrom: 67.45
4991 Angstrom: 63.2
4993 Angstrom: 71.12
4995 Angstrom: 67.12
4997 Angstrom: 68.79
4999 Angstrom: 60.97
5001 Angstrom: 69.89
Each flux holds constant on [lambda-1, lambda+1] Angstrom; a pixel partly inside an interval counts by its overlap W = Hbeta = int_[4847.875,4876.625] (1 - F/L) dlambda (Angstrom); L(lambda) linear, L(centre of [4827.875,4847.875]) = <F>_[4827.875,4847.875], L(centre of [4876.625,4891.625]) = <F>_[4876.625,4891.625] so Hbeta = 3.0 Angstrom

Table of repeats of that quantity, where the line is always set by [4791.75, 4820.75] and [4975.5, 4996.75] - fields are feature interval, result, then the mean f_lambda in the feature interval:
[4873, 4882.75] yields 0.2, 65.9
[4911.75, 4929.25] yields -0.4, 68.5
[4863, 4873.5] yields 1.3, 58.9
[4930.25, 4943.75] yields 0.0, 66.5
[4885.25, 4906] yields 0.5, 65.7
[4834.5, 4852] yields 0.1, 67.5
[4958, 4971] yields 0.3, 65.1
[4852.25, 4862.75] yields 2.0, 55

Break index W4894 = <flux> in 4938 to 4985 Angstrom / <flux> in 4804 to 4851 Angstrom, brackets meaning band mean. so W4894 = 0.98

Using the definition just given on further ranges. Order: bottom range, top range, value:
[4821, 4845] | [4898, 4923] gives 1.00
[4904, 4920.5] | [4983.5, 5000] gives 0.97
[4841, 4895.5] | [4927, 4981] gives 1.07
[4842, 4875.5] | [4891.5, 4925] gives 1.12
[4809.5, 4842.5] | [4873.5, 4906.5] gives 0.97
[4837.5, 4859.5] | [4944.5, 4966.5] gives 1.01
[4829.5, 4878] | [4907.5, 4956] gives 1.08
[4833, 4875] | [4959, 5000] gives 1.06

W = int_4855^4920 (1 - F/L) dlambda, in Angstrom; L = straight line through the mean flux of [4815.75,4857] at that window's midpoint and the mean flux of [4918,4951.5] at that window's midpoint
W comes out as 3.3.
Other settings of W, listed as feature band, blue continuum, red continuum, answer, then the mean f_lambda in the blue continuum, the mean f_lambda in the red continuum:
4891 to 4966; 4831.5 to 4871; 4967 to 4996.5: -2.8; 62.1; 66.7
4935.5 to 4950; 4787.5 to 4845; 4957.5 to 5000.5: -0.1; 68.2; 66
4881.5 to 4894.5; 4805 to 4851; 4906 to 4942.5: 0.7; 67.9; 68.1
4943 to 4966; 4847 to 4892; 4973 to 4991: -0.6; 61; 65.9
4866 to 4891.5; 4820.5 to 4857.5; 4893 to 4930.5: 1.5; 66.8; 68.2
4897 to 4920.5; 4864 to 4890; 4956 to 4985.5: -1.6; 63.3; 65.4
